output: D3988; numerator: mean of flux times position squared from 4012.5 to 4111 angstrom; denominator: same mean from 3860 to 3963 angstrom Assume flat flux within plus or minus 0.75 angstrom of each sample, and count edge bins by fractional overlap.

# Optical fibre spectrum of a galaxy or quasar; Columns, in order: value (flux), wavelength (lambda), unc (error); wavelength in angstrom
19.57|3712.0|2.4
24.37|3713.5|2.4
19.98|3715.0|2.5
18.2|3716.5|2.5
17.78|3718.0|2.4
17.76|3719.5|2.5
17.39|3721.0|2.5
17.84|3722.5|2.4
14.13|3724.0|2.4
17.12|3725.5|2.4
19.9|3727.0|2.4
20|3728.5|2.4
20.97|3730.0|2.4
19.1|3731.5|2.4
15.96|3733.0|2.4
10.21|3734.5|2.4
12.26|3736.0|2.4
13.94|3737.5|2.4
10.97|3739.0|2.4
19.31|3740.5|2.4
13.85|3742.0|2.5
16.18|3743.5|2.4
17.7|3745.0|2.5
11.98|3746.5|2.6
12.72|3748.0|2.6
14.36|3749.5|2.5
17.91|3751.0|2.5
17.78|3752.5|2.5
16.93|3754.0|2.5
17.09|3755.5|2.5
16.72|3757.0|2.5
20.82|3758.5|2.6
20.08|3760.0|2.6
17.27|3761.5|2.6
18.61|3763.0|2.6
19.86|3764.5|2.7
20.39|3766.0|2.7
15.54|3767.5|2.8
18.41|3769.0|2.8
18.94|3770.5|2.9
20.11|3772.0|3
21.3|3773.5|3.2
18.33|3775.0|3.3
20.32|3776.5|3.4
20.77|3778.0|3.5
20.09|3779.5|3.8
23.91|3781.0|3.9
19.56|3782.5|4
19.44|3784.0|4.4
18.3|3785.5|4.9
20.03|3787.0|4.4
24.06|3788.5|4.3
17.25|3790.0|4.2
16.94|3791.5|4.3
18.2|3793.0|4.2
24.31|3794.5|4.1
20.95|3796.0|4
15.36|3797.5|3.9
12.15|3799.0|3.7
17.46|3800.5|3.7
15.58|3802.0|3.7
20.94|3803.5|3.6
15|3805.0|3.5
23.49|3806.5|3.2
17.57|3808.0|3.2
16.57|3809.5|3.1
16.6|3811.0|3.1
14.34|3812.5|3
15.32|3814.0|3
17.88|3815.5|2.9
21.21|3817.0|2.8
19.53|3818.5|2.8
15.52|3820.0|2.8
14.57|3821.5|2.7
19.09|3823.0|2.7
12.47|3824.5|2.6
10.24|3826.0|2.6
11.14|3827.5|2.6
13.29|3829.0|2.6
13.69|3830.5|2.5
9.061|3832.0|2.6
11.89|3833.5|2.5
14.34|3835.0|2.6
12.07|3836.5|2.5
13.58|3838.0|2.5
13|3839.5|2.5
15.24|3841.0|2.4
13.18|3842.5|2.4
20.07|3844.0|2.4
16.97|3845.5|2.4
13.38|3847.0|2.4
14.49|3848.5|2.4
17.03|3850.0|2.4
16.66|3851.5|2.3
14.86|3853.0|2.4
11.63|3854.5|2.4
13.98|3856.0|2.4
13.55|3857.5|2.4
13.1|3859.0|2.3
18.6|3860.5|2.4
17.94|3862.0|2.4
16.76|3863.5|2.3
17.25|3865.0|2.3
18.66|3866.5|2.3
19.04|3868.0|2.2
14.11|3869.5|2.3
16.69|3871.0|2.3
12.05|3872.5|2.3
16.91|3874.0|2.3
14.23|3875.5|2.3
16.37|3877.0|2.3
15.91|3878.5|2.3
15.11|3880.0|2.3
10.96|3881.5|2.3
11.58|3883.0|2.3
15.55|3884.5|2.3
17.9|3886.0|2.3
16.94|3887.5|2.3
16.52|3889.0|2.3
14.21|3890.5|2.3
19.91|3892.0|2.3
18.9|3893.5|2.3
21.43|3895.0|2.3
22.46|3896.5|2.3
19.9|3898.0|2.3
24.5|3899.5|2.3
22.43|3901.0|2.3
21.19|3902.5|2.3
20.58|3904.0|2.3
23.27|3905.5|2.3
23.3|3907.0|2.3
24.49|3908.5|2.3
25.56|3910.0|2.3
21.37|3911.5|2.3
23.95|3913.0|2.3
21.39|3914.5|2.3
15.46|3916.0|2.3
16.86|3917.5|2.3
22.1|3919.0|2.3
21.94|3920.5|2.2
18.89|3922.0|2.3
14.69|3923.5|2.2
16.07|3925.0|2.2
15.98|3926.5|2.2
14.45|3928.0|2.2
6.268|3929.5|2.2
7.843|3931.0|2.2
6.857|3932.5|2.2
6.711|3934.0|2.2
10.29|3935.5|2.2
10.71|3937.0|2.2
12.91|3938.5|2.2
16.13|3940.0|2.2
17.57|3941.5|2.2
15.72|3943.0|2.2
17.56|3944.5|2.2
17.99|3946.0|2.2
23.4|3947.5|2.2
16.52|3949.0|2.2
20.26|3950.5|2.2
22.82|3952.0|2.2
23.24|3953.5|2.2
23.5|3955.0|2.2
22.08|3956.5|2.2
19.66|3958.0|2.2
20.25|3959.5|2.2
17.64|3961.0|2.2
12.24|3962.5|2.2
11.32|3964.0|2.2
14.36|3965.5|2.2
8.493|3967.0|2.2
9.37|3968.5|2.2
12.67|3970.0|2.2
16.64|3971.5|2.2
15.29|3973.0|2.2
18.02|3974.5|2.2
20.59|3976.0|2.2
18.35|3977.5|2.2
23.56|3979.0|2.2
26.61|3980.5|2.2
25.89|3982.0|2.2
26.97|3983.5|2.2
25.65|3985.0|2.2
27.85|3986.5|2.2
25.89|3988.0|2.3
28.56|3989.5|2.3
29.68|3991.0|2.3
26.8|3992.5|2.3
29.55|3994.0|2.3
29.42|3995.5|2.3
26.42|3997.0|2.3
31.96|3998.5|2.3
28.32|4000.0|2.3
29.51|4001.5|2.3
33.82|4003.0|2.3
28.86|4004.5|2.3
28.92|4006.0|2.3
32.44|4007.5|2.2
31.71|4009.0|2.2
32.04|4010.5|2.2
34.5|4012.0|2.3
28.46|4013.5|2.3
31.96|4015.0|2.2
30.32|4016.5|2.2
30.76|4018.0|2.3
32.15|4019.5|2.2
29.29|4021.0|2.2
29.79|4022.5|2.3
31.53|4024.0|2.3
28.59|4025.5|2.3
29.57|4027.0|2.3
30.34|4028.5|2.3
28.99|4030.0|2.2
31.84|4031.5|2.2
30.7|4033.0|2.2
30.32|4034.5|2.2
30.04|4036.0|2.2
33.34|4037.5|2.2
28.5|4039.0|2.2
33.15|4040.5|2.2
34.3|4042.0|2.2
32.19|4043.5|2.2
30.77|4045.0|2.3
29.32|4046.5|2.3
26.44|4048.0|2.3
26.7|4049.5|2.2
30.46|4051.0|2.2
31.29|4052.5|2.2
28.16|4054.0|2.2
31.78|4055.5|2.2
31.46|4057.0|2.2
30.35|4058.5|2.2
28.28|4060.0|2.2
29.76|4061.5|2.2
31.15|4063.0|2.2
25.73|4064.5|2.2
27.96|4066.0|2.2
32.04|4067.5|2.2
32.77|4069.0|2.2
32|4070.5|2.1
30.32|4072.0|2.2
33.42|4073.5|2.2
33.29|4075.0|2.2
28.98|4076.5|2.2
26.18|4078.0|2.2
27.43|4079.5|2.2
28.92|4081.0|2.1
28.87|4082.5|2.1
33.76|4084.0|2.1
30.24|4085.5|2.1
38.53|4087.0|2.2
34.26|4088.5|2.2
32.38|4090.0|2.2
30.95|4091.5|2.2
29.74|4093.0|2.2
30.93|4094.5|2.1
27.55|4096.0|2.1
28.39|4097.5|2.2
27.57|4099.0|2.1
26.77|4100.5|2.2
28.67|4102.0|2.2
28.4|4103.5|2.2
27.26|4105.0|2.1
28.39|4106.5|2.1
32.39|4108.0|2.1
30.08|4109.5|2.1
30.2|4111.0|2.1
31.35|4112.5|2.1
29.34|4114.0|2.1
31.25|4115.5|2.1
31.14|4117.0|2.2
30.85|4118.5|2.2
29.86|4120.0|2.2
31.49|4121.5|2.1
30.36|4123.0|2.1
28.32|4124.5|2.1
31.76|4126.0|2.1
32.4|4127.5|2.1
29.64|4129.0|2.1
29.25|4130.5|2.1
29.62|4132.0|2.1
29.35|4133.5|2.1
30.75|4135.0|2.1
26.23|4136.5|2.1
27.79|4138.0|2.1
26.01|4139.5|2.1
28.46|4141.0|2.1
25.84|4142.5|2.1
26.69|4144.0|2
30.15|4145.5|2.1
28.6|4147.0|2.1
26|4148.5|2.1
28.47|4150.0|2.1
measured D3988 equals 1.9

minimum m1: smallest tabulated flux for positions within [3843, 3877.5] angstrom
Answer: 11.63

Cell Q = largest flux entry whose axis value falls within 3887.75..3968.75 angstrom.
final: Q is 25.56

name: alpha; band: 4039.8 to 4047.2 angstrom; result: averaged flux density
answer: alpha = 32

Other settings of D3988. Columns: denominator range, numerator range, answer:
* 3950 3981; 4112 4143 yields 1.79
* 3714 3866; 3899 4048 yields 1.52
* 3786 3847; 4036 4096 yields 2.14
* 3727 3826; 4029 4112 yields 1.99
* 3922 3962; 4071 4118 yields 2.03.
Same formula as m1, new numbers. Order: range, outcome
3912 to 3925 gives 14.69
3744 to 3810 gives 11.98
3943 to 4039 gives 8.493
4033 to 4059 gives 26.44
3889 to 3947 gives 6.268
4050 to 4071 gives 25.73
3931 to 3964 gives 6.711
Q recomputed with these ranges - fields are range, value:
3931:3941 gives 16.13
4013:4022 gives 32.15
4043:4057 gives 32.19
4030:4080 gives 34.3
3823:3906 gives 24.5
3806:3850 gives 23.49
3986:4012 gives 34.5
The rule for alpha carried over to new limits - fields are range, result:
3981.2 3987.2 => 26.6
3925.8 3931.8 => 11.1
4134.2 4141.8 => 27.8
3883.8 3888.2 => 16.8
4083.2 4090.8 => 33.8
